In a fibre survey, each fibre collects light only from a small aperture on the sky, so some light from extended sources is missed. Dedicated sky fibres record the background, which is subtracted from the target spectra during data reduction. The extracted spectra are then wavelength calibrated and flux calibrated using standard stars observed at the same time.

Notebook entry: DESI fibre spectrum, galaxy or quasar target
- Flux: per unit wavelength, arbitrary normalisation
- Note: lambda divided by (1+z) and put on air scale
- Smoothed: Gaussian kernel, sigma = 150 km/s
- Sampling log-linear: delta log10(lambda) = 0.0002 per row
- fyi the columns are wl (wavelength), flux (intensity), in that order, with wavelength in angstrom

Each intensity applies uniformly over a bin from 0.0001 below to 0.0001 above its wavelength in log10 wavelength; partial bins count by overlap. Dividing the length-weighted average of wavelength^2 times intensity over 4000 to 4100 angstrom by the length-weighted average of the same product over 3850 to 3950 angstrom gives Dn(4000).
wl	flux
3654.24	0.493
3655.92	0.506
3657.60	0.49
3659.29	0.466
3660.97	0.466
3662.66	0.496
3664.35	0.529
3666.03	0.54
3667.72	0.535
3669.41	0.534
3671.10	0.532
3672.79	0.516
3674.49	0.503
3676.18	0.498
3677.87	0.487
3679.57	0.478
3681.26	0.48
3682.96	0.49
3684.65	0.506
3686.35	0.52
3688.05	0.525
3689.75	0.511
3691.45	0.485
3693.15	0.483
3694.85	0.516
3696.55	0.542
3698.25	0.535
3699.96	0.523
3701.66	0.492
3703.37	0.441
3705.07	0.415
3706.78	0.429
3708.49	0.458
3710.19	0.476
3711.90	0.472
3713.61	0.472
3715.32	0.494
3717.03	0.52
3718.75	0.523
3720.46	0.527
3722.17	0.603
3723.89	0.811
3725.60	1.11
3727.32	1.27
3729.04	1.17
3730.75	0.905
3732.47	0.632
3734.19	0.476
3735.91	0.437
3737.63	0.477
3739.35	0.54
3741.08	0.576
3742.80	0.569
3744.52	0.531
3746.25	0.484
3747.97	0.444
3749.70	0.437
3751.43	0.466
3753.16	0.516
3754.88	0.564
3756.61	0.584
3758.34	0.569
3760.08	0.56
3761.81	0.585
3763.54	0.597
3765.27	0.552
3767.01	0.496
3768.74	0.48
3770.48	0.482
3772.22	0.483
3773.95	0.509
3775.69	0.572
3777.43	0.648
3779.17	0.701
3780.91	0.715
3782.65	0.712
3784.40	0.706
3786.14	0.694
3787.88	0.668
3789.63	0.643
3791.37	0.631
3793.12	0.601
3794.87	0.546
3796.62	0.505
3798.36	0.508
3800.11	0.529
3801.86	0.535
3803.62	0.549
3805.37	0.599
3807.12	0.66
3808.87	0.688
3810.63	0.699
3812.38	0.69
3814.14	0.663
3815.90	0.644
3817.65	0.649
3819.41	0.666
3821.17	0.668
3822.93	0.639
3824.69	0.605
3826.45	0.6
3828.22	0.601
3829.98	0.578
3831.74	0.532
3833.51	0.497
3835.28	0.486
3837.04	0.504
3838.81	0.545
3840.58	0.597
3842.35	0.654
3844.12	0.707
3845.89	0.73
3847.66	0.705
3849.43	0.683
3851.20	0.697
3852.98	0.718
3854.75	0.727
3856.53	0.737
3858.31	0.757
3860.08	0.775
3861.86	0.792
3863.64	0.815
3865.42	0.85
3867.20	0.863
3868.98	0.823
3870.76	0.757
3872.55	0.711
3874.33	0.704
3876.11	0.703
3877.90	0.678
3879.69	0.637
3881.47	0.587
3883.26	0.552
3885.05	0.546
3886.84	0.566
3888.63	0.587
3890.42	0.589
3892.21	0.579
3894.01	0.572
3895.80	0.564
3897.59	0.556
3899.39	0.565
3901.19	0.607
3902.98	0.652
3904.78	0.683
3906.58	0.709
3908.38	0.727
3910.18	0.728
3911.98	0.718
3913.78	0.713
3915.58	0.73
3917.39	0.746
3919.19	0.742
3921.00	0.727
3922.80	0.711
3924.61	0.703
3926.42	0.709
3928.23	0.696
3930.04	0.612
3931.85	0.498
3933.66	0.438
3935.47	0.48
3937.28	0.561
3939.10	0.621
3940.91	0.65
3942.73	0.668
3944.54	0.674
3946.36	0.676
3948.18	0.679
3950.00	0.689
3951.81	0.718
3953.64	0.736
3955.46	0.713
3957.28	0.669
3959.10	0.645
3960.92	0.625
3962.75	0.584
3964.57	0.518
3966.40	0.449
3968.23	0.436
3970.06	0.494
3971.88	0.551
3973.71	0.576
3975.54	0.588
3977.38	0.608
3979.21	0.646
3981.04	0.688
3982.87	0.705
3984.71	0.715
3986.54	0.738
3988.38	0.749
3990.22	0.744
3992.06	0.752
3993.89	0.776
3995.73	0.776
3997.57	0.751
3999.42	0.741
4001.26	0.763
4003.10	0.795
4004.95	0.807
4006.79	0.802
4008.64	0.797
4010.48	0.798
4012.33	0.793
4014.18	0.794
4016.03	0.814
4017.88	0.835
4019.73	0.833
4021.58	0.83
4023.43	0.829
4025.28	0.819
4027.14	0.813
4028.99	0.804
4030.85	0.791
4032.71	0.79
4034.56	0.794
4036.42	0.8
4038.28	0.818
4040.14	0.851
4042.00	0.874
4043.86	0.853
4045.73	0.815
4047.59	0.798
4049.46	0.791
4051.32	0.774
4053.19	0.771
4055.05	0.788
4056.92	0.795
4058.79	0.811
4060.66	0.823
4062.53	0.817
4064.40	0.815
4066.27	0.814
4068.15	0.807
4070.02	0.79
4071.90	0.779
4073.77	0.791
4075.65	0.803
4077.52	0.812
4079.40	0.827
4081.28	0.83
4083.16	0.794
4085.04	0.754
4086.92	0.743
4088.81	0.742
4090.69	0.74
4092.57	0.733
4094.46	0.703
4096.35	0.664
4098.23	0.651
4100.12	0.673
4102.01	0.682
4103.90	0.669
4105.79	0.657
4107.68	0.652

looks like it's 1.28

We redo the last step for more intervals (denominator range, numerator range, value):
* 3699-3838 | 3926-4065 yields 1.37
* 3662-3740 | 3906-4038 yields 1.43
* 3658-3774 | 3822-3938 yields 1.30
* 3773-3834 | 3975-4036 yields 1.38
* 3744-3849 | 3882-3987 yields 1.15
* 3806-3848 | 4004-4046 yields 1.45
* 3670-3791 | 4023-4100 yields 1.64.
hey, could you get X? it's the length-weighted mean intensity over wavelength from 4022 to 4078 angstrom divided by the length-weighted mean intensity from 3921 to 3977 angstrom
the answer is 1.3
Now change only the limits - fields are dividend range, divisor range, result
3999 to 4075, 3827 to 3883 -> 1.18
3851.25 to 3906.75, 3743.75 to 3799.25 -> 1.19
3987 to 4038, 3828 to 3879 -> 1.15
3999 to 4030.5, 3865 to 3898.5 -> 1.24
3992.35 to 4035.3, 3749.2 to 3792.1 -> 1.36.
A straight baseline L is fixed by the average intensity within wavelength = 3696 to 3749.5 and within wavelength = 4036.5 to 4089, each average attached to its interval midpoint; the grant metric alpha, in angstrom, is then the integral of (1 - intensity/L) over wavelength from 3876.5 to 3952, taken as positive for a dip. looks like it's 7.6 angstrom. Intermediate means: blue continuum 0.591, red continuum 0.804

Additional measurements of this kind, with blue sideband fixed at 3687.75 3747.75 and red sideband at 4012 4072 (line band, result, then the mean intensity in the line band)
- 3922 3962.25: 5.27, 0.643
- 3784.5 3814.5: 1.25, 0.614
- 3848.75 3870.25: -2.76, 0.771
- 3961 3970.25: 3.04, 0.507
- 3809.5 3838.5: 2.21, 0.607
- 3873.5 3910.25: 4.39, 0.621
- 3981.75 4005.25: 0.71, 0.753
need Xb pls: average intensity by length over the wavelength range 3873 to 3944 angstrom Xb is 0.637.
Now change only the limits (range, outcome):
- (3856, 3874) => 0.786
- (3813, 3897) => 0.656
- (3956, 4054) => 0.736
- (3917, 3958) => 0.656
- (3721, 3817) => 0.618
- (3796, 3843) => 0.596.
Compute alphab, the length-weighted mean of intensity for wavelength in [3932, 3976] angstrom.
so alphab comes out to 0.6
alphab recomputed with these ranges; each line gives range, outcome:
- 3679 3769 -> 0.562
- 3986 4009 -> 0.768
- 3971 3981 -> 0.602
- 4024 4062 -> 0.809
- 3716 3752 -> 0.644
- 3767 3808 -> 0.593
